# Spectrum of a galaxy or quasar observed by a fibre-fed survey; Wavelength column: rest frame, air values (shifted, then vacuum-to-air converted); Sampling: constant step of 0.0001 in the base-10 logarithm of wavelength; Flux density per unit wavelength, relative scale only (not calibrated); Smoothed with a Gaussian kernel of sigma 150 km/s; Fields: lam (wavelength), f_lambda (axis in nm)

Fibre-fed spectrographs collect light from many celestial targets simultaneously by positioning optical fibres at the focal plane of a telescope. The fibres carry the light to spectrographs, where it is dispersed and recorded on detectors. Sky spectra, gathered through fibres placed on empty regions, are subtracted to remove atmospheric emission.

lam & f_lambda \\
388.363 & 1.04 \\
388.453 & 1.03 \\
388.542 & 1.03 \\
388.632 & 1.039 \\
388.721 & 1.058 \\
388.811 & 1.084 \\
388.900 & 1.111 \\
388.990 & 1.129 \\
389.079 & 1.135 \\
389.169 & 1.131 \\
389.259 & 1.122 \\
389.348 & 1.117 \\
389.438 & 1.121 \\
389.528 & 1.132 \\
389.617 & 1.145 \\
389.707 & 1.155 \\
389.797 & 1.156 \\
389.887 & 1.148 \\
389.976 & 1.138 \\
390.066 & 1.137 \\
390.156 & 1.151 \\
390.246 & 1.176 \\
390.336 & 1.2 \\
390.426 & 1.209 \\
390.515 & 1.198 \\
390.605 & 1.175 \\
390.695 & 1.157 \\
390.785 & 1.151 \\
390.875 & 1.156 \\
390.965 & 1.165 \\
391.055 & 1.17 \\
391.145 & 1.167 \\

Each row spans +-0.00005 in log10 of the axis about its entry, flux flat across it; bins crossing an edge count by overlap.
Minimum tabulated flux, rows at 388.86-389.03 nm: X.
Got 1.111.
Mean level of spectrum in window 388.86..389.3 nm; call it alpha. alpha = 1.12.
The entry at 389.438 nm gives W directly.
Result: 1.121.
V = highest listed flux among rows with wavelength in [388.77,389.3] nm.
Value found 1.135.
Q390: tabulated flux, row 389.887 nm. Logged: 1.148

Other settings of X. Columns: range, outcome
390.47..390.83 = 1.151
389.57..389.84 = 1.145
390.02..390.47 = 1.137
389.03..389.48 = 1.117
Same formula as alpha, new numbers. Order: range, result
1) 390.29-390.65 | 1.2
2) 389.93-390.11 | 1.14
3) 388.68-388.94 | 1.08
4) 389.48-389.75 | 1.14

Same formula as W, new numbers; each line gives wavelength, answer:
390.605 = 1.175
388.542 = 1.03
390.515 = 1.198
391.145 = 1.167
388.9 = 1.111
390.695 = 1.157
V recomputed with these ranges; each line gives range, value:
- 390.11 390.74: 1.209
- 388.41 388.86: 1.084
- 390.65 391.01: 1.165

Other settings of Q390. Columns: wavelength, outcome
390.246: 1.176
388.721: 1.058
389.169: 1.131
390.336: 1.2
